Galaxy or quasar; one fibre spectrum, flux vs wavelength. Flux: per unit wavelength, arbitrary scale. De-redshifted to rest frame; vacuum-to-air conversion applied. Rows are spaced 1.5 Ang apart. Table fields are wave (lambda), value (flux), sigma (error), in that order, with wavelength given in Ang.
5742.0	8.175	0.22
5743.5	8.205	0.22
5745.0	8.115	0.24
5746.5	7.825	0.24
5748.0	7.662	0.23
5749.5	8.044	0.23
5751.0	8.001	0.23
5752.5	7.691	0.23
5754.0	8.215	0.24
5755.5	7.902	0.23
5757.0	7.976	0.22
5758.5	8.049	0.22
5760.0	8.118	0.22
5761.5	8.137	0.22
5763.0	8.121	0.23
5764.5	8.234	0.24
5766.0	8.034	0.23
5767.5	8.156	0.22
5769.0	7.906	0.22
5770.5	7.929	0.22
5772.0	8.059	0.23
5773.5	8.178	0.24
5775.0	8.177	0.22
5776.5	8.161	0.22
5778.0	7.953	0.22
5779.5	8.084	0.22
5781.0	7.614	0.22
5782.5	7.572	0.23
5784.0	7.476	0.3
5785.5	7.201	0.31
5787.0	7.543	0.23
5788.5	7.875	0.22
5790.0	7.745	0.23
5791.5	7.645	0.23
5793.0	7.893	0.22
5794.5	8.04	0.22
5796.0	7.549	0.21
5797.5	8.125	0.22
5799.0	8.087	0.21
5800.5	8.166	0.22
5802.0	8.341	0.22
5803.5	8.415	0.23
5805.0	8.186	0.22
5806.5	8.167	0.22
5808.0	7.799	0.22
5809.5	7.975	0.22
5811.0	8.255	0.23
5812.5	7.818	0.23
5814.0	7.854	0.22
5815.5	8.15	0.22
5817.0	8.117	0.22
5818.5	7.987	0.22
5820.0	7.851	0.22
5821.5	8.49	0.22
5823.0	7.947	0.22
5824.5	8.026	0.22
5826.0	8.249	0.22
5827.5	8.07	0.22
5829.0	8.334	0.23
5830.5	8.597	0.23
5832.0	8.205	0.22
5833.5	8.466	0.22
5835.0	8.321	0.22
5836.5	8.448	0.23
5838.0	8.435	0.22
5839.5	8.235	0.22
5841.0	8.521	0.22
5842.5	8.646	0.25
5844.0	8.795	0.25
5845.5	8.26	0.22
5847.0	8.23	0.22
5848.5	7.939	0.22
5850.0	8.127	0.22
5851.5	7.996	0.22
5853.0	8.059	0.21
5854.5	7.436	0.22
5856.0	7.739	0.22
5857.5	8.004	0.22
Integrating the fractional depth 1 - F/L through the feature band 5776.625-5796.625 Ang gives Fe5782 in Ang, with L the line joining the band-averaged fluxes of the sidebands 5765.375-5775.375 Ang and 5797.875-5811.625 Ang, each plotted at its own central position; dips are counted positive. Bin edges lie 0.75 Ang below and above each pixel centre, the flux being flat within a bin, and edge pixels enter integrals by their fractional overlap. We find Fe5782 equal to 0.9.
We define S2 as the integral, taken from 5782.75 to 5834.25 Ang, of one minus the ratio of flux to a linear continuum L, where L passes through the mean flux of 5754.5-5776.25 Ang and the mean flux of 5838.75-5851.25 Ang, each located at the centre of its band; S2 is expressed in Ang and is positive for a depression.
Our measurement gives 1.2 Ang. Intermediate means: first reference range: 8.07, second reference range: 8.33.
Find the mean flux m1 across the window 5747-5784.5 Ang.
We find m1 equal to 7.98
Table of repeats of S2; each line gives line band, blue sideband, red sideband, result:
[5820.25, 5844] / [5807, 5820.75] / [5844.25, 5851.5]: -0.7 Ang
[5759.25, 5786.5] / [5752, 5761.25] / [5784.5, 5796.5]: -0.3 Ang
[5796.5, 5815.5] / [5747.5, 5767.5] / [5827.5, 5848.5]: 0.4 Ang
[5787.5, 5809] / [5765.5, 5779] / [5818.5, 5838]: 0.4 Ang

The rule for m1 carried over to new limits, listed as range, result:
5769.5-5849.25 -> 8.08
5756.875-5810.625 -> 7.97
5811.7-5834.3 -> 8.14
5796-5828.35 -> 8.09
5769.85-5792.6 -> 7.81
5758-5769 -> 8.11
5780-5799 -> 7.71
